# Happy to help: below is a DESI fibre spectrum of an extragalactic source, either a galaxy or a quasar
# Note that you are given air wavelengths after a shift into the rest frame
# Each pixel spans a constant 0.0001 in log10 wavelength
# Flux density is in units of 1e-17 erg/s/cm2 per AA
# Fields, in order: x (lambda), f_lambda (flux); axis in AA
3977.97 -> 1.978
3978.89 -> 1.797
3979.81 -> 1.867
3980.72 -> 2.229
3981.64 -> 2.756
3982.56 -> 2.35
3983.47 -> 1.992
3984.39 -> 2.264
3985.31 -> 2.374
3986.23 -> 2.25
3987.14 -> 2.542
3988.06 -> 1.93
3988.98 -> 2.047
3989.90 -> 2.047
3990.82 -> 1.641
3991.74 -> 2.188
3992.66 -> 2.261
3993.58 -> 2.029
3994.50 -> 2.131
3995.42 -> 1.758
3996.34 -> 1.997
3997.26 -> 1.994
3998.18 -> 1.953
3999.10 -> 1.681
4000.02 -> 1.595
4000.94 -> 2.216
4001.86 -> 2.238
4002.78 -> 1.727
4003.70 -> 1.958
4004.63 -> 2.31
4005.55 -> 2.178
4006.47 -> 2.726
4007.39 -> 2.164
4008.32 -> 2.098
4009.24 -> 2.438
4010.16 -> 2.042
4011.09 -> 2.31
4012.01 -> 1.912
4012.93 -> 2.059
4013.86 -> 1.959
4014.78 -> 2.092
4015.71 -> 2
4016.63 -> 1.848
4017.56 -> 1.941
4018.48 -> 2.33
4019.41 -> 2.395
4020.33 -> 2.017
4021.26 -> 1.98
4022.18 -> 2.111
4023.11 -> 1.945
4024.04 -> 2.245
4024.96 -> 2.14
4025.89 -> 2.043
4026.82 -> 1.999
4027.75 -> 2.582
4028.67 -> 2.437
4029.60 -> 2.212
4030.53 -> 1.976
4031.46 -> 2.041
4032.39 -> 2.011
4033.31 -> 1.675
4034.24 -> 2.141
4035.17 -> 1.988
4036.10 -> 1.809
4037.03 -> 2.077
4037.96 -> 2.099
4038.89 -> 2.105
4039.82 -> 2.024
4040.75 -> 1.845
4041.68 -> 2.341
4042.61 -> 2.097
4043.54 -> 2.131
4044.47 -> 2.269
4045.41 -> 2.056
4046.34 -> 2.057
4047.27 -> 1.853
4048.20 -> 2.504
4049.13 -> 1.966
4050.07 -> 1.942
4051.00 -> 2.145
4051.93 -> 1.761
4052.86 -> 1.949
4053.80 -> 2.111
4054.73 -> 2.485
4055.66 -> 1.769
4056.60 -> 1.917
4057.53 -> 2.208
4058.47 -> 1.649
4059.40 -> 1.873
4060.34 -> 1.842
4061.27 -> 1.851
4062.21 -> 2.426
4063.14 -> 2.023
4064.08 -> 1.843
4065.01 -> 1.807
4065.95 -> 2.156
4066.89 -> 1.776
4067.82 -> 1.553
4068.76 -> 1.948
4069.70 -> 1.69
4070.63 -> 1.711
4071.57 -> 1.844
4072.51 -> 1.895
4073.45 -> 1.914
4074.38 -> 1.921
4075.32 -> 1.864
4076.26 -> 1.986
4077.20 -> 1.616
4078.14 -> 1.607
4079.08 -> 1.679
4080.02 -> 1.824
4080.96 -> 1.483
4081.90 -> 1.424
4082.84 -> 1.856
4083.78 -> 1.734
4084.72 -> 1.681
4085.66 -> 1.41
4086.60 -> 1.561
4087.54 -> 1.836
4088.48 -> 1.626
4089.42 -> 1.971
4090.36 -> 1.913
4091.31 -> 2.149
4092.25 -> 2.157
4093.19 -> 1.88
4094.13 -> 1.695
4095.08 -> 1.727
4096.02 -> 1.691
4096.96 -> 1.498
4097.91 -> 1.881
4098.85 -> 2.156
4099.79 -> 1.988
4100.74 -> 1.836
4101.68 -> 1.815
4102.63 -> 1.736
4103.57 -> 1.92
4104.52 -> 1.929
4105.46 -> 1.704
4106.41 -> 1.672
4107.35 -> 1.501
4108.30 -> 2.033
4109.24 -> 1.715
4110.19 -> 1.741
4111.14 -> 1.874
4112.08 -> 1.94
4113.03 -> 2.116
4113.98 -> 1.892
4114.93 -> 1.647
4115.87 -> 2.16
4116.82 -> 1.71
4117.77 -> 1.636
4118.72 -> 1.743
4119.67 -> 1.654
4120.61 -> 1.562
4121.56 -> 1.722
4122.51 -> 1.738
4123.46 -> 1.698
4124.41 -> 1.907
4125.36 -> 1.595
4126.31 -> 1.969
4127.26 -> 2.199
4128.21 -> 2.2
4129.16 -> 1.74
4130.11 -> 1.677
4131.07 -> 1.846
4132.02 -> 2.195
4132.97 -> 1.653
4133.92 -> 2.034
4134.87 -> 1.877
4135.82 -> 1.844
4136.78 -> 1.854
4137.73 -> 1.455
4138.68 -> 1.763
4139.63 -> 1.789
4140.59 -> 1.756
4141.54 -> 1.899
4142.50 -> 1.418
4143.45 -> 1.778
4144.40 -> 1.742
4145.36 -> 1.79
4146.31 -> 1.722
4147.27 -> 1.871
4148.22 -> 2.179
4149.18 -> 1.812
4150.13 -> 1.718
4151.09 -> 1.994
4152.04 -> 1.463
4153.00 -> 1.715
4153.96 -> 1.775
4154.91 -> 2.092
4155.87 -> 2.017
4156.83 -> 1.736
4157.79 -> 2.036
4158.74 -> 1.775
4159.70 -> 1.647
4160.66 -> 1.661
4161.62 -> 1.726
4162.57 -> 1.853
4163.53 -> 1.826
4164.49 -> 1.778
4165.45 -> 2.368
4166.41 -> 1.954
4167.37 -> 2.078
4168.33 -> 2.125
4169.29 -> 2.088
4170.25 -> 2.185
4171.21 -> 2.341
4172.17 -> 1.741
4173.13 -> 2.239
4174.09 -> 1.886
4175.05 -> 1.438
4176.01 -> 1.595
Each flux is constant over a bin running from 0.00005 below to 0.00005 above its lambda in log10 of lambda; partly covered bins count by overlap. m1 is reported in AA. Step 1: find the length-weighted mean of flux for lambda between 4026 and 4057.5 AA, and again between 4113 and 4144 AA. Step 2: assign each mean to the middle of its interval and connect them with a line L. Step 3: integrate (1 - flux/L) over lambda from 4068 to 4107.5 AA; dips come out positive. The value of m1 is 3.0 AA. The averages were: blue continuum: 2.07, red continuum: 1.81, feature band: 1.78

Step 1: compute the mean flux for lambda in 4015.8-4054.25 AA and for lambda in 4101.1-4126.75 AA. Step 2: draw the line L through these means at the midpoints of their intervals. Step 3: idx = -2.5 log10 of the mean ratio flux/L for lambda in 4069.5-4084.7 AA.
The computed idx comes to 0.102 mag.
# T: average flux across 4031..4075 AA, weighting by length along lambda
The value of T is 1.98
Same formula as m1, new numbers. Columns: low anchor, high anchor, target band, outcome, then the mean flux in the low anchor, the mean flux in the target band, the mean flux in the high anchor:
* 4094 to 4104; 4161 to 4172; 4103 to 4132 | 0.8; 1.82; 1.82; 2.02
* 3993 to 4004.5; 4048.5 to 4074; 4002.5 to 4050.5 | -3.9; 1.95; 2.1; 1.93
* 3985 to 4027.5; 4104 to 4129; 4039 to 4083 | 0.6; 2.08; 1.93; 1.82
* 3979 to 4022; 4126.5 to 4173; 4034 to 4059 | -0.2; 2.1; 2.05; 1.87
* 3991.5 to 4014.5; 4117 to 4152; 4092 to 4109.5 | 0.5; 2.08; 1.82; 1.8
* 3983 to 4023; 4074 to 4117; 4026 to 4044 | -0.9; 2.09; 2.08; 1.8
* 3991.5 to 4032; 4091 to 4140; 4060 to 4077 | 0.5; 2.1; 1.89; 1.83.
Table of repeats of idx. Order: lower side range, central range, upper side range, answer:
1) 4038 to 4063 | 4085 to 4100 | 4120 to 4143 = 0.061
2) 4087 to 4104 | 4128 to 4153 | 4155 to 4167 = 0.038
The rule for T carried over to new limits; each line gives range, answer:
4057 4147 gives 1.81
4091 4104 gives 1.86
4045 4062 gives 2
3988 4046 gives 2.07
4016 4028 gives 2.11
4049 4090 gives 1.84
